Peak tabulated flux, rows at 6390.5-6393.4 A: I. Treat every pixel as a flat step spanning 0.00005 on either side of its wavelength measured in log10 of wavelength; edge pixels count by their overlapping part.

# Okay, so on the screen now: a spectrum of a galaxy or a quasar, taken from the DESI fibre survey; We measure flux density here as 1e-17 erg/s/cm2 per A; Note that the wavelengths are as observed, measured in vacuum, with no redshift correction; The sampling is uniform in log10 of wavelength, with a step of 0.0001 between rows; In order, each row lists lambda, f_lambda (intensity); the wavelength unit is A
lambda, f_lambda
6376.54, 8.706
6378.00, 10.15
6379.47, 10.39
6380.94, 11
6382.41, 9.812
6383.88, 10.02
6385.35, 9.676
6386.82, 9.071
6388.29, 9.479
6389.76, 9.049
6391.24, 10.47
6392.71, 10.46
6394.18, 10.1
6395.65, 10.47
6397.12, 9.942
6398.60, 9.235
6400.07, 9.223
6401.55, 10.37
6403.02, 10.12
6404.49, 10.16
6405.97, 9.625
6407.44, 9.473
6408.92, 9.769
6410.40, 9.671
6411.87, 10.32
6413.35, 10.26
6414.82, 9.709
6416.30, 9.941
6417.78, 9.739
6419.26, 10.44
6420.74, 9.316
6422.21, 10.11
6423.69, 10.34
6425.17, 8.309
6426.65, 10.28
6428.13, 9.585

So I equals 10.47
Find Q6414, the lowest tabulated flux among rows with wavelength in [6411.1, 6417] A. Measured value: 9.709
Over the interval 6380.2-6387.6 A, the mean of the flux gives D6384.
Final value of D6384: 9.91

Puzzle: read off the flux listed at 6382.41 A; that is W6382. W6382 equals 9.812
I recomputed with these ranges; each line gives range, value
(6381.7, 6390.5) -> 10.02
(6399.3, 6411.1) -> 10.37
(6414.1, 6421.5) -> 10.44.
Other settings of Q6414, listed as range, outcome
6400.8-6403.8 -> 10.12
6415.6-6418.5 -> 9.739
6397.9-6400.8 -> 9.223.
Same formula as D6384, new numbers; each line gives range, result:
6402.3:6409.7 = 9.82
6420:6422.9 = 9.73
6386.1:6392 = 9.51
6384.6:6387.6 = 9.38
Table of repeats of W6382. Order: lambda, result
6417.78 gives 9.739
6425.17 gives 8.309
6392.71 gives 10.46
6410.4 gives 9.671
